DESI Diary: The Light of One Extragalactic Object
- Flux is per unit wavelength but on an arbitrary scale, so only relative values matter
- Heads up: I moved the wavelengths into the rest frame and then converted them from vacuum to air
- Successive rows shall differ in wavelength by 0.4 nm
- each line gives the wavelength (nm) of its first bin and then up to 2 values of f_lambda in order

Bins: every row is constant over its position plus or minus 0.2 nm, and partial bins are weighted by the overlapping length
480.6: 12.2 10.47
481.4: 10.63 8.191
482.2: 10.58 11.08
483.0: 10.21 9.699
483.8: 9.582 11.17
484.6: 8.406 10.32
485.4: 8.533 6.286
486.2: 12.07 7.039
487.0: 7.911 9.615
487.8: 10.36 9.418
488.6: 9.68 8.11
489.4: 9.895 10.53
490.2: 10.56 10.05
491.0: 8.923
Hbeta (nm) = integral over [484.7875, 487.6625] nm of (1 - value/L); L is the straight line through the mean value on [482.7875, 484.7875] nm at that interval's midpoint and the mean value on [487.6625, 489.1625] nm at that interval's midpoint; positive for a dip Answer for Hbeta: 0.22 nm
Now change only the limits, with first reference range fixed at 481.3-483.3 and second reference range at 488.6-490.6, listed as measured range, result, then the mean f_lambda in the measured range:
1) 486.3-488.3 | 0.18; 9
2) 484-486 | 0.21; 8.94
